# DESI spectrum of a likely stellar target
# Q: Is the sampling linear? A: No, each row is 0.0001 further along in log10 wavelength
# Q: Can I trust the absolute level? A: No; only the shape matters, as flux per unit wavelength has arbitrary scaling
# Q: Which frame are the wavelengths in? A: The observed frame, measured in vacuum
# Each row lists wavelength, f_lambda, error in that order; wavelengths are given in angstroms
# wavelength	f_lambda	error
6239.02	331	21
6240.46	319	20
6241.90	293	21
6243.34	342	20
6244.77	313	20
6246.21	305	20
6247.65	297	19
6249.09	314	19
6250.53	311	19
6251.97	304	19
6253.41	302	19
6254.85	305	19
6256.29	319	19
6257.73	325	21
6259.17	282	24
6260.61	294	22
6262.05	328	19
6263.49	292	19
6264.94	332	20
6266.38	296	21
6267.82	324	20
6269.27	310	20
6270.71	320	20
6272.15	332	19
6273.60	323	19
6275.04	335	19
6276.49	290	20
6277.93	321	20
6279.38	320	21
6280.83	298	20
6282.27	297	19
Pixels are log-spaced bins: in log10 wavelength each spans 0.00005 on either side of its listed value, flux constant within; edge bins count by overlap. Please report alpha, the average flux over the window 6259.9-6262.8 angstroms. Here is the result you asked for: 311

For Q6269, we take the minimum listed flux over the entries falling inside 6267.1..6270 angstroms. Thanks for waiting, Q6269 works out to 310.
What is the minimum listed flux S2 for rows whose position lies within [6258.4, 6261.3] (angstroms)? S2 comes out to 282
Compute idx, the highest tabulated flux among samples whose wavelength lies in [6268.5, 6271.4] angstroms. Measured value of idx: 320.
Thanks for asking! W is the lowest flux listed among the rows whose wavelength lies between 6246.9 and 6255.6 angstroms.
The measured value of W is 297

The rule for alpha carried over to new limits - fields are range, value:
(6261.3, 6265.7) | 317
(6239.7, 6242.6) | 306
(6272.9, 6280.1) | 318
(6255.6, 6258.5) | 322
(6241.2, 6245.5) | 316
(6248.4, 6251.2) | 312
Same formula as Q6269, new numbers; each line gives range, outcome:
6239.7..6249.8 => 293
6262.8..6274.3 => 292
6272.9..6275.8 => 323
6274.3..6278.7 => 290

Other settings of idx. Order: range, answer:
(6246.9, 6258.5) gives 325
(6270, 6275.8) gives 335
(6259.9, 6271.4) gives 332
